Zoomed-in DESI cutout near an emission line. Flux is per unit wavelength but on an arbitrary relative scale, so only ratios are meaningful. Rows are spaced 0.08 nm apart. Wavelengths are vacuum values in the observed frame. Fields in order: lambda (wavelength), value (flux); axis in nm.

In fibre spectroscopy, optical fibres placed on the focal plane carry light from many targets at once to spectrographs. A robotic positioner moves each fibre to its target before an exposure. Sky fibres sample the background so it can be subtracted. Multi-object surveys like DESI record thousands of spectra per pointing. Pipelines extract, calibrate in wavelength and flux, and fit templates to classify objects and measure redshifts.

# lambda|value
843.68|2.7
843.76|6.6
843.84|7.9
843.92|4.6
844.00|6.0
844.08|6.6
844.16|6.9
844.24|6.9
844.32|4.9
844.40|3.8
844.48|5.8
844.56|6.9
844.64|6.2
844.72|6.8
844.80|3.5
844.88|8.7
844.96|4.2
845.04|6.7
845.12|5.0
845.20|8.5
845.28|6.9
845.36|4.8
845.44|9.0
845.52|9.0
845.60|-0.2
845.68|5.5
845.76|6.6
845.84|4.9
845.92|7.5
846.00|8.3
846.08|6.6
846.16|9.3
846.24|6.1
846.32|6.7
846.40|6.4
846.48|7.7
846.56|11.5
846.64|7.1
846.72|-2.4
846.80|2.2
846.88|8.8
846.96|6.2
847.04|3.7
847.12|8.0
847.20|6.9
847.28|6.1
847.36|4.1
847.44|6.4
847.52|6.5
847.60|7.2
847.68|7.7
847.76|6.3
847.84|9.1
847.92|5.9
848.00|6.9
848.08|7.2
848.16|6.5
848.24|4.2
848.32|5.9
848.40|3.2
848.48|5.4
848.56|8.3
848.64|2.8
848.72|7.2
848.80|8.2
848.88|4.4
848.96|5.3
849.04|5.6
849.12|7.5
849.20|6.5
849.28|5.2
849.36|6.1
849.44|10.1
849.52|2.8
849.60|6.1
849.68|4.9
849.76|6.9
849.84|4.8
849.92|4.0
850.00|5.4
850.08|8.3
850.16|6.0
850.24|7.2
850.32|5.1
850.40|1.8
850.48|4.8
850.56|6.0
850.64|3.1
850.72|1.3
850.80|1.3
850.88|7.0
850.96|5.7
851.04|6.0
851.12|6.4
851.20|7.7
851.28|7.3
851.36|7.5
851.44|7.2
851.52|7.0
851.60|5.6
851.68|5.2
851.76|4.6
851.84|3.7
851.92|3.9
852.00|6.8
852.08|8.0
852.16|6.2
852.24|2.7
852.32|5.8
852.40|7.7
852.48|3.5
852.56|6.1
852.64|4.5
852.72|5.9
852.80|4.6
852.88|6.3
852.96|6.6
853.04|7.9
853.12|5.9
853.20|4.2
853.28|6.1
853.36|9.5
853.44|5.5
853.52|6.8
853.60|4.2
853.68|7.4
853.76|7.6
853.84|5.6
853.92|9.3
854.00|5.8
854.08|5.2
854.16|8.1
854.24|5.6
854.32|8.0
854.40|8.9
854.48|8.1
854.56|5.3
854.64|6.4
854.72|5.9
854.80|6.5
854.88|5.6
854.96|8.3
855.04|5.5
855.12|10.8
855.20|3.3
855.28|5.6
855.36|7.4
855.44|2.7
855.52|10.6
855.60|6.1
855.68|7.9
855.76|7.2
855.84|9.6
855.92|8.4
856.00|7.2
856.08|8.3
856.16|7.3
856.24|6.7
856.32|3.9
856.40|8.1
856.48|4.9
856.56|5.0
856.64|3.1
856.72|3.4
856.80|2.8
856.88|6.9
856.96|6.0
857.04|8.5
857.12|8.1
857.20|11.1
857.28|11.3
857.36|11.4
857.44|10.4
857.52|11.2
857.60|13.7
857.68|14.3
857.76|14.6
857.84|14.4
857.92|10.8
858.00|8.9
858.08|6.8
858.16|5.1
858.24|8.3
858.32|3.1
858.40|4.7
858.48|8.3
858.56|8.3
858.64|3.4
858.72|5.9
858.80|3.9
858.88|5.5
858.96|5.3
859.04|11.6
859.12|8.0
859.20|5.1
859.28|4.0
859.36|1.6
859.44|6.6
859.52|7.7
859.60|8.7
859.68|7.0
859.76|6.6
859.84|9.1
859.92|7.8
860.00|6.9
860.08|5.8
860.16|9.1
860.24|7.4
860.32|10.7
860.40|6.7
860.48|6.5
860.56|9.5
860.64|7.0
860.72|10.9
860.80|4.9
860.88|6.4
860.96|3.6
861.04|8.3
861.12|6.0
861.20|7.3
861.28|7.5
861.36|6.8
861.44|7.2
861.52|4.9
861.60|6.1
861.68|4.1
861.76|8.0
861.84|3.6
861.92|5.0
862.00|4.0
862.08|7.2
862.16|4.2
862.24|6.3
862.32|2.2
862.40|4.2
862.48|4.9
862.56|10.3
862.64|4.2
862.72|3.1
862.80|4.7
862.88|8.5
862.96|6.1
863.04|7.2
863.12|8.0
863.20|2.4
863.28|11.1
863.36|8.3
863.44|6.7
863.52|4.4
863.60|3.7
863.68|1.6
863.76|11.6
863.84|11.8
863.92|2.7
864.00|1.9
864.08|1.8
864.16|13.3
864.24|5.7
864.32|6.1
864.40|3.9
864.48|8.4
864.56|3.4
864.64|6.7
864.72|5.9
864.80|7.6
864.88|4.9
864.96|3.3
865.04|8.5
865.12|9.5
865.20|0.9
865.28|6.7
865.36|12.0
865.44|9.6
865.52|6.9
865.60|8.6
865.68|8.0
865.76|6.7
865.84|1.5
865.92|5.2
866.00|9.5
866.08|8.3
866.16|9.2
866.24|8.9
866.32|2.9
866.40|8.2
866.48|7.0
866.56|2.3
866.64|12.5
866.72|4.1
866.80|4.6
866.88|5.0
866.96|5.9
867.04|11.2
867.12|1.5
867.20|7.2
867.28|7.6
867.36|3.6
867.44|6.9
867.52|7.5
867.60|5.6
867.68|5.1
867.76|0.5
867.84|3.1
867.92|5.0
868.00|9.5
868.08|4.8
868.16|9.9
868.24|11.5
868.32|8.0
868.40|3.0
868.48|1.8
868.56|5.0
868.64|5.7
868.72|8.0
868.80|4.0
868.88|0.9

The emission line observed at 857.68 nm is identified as H-alpha 6563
